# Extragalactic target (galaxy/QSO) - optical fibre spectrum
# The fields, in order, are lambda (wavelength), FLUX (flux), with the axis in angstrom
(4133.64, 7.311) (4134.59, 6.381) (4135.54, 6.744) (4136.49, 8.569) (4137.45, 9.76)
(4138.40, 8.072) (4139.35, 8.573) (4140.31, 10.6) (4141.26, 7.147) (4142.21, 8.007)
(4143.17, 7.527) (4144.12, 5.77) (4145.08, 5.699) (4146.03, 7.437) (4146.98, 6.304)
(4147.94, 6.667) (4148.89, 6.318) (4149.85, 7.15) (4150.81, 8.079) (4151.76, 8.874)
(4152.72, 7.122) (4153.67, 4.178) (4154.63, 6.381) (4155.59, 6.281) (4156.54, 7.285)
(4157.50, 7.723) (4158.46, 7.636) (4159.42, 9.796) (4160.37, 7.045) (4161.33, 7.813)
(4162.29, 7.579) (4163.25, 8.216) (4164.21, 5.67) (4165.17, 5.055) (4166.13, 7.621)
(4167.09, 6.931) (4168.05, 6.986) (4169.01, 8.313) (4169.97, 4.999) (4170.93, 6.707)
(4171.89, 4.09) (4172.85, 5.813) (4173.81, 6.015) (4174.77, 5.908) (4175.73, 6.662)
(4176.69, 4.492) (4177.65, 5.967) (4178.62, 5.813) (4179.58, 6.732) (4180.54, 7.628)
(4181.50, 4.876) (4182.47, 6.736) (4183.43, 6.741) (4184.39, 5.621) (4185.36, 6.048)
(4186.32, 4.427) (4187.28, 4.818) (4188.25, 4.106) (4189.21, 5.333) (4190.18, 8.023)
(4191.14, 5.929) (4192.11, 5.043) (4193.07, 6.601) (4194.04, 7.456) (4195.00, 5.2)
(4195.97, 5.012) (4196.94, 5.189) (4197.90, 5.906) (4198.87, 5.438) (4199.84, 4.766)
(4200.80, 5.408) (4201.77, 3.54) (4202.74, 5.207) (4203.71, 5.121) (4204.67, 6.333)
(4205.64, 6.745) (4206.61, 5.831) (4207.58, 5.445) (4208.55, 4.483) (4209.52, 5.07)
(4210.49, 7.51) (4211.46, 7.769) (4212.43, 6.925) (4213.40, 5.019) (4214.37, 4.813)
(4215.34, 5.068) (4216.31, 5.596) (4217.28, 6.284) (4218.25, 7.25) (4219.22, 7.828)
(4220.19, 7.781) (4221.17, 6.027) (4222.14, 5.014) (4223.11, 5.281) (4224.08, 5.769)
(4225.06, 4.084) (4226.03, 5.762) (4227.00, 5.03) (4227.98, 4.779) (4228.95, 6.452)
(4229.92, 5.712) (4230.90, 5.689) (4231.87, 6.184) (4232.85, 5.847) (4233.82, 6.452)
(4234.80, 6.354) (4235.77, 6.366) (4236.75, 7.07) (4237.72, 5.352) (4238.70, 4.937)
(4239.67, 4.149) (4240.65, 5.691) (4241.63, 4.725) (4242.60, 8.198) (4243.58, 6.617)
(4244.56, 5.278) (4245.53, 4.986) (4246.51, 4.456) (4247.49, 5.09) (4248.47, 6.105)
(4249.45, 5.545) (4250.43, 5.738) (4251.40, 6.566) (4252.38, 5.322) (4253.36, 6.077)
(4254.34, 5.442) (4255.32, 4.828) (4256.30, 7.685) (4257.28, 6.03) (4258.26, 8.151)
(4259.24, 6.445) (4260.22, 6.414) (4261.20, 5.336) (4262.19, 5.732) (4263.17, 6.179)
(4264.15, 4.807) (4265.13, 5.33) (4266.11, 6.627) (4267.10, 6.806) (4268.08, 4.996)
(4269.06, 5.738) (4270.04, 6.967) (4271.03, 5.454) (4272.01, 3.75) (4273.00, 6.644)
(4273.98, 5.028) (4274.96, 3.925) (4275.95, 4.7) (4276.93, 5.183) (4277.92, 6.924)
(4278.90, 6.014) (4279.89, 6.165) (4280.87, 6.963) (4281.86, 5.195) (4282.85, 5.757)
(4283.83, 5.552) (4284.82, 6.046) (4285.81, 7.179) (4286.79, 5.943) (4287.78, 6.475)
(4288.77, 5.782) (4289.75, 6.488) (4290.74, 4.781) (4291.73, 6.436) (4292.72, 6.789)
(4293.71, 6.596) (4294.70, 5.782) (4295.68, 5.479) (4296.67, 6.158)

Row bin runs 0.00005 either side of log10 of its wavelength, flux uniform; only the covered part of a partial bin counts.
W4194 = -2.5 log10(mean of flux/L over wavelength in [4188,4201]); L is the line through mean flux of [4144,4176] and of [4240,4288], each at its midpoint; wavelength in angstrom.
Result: 0.14 mag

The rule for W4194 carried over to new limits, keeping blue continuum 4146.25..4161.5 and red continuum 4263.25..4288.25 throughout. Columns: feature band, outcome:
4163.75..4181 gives 0.126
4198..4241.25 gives 0.117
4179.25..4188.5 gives 0.176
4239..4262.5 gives 0.037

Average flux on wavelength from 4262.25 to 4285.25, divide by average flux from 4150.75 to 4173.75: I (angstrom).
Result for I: 0.83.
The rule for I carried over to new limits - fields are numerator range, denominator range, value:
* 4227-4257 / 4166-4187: 0.95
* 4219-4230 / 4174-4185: 0.94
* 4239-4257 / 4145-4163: 0.79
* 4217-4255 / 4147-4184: 0.87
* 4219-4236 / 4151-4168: 0.82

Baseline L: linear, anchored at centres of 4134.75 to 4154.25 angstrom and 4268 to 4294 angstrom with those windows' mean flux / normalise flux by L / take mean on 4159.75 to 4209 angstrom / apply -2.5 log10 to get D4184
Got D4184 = 0.17 mag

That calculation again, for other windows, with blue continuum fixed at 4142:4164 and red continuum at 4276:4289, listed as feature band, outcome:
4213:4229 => 0.15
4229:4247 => 0.11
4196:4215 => 0.20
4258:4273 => 0.05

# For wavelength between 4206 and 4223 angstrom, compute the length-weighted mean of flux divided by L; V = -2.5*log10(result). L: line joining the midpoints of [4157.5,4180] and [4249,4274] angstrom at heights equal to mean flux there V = 0.03 mag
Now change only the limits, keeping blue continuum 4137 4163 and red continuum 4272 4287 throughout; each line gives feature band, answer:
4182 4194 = 0.186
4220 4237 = 0.105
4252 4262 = -0.023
